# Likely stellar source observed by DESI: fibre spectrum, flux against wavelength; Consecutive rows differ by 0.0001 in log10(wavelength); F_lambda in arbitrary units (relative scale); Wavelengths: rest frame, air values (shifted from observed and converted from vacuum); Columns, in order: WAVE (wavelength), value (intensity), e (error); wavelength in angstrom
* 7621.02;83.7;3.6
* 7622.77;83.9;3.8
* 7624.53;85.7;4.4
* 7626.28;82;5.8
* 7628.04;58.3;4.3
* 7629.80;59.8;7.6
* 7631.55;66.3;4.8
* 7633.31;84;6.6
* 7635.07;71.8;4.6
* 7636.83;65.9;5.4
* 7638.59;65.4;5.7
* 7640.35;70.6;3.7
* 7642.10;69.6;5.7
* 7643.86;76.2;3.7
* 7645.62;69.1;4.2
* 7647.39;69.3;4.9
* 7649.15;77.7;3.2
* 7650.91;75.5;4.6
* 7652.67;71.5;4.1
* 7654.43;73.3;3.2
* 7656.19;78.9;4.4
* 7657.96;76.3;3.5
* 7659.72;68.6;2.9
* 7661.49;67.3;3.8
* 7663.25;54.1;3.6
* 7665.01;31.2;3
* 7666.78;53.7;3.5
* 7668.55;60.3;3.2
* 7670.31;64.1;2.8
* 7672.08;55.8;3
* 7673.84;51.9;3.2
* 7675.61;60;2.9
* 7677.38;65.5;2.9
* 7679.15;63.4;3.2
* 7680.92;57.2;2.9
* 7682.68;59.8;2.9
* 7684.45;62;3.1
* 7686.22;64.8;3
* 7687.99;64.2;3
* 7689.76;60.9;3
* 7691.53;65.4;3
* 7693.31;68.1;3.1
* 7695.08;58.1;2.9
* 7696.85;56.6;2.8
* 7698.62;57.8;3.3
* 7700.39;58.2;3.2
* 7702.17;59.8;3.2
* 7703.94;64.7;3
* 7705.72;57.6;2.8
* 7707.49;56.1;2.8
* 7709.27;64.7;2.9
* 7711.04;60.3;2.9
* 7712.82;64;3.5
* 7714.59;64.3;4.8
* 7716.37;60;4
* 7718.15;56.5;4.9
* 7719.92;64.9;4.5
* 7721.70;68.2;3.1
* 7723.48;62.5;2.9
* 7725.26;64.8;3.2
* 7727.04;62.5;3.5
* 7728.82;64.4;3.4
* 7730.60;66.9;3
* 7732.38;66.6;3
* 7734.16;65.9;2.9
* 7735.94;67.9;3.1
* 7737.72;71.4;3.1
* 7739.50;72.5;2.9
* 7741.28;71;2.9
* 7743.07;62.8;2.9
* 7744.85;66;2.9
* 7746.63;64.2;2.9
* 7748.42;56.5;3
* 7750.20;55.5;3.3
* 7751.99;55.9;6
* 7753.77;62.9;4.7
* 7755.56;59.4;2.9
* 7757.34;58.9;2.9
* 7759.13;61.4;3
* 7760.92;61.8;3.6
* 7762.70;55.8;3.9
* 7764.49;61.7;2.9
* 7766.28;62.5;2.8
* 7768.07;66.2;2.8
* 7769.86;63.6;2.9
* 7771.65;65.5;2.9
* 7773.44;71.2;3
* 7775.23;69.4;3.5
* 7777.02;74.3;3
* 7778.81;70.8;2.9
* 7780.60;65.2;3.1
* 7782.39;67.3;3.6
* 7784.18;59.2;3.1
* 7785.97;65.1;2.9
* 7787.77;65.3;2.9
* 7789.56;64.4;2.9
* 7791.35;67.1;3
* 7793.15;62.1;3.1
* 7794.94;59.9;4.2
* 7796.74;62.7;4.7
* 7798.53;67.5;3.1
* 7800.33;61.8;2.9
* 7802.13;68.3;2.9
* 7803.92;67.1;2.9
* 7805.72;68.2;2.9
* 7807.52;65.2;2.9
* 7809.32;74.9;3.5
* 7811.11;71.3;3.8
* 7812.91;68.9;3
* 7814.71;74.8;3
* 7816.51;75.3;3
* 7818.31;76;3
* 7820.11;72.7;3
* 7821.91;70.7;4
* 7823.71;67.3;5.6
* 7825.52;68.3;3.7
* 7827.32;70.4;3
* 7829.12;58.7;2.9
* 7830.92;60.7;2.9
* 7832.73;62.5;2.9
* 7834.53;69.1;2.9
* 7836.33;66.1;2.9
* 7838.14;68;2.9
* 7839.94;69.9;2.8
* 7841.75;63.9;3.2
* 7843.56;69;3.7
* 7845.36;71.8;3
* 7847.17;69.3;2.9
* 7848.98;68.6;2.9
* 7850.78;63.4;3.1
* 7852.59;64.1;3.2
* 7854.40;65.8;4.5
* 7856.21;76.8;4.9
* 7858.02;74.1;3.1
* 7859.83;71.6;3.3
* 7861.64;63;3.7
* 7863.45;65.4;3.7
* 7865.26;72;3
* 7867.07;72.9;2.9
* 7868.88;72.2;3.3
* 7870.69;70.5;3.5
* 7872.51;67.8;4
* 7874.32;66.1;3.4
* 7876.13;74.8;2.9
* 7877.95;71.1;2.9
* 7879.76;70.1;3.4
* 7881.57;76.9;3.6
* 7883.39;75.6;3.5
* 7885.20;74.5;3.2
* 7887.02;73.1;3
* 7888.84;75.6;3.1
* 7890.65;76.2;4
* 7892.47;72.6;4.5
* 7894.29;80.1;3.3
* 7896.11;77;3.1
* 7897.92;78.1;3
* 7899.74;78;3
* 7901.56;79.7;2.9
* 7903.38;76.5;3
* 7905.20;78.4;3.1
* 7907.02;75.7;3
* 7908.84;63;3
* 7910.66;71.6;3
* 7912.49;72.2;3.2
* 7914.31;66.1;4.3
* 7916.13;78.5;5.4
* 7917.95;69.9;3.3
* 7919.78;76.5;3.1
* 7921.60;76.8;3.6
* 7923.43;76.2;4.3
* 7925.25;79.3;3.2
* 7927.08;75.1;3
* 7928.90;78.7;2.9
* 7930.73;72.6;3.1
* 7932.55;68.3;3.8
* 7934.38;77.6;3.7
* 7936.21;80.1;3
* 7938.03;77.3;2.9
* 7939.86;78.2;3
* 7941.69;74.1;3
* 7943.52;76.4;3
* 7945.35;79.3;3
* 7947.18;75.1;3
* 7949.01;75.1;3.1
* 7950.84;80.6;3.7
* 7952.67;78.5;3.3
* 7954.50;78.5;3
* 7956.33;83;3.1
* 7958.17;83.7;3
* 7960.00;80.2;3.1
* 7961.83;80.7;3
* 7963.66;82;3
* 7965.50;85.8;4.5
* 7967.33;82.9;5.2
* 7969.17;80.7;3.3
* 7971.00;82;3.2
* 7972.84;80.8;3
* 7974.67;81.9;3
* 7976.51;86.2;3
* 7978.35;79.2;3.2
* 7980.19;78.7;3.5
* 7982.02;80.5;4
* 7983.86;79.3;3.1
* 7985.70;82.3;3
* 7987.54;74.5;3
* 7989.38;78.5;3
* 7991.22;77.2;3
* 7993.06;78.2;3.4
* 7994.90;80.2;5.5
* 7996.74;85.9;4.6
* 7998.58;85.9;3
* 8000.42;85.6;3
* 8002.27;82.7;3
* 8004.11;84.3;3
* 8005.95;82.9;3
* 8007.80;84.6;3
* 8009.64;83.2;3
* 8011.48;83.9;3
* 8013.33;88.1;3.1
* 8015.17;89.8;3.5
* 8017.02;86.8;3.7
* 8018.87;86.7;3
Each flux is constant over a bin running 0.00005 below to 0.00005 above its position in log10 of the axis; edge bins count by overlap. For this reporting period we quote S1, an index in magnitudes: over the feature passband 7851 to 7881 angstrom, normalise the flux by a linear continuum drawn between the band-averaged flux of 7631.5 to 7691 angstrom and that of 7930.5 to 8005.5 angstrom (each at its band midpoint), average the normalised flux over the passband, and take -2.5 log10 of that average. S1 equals 0.08 mag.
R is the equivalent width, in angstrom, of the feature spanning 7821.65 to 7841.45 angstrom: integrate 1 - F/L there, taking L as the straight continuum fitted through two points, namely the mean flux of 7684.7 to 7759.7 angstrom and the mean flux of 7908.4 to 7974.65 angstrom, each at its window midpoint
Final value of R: 1.0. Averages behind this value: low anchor 62.7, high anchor 77.3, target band 66.3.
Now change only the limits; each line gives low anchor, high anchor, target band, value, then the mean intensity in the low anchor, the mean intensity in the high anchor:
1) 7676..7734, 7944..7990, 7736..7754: 0.2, 62.2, 80.4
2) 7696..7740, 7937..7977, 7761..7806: 1.7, 63.1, 80.1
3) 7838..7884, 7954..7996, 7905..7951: 0.8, 69.8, 80.8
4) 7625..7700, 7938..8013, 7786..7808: 2.1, 65.1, 80.8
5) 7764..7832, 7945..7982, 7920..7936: 0.4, 67.2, 80.8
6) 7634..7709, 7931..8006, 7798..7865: 3.8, 63.8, 80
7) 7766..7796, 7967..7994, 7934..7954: 0.0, 65.9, 80.1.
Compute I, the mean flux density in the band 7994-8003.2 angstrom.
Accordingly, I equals 84.1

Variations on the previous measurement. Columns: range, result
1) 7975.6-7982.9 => 81.2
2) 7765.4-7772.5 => 64.4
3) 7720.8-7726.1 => 65.1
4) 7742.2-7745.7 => 64.4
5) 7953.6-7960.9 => 81.3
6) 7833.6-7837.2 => 67.7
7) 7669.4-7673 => 60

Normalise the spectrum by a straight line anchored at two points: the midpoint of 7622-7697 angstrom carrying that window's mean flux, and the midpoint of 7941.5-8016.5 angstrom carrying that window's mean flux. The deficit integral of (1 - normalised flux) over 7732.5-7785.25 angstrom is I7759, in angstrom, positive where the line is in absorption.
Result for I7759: 4.8 angstrom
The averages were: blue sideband 66.2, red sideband 81.4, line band 64.4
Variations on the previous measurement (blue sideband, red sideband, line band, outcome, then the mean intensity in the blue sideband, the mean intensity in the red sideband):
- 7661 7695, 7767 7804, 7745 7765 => 1.4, 59.3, 65.9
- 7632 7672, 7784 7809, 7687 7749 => 2.8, 67.6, 64.9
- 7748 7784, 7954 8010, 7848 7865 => 0.7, 63.3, 81.7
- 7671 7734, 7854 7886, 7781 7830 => 0.1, 61.7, 71.3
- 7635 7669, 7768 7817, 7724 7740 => 0.1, 67.3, 67.2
